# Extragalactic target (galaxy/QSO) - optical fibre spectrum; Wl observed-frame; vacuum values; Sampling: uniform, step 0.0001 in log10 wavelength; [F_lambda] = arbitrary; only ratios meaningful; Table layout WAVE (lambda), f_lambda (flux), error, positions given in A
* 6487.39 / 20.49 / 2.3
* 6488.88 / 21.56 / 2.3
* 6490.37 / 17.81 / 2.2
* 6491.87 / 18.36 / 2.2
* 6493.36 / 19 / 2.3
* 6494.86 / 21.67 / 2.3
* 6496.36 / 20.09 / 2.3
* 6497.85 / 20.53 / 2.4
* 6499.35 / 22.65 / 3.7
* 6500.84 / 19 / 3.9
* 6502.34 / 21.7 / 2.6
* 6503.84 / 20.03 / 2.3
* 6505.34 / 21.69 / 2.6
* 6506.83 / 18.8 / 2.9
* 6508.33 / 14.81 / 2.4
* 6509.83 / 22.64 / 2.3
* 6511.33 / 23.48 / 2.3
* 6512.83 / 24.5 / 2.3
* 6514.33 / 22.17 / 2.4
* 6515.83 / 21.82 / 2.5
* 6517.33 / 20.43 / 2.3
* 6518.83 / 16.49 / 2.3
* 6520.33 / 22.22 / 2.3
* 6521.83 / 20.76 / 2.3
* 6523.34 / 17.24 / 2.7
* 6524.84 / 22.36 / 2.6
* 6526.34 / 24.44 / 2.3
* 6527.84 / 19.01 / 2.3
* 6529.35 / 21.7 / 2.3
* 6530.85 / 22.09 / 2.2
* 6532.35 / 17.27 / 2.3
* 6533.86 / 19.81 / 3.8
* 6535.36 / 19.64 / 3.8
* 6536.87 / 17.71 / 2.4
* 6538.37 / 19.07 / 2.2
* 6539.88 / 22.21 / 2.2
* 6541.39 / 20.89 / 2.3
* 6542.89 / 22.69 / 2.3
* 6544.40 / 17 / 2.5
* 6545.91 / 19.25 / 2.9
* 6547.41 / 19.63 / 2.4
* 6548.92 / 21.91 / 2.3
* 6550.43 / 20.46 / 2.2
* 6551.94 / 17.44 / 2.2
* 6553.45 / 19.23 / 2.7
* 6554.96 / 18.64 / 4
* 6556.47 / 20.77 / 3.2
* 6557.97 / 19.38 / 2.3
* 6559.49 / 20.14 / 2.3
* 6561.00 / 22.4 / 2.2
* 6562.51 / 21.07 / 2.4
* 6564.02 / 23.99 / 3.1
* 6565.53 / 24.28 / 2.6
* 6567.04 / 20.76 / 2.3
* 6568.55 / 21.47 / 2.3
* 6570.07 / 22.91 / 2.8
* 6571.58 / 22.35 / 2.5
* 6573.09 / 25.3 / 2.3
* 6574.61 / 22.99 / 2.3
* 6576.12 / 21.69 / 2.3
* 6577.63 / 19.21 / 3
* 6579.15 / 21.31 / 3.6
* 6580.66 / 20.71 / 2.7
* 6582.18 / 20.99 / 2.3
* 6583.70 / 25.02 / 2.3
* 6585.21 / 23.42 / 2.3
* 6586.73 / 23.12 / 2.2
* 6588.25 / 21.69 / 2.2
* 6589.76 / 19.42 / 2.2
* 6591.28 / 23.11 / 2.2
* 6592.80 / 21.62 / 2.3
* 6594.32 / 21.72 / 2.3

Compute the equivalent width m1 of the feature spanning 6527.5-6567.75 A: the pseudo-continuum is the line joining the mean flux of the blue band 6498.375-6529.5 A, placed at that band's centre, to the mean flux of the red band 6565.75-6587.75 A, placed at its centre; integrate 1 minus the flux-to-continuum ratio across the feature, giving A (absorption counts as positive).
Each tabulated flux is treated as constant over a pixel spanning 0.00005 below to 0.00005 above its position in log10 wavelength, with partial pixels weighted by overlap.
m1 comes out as 2.4 A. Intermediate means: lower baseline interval 20.8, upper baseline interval 22.3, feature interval 20.3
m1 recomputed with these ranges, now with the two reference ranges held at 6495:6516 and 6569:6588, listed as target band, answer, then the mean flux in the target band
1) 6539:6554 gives 1.2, 20.1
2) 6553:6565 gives 0.7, 20.8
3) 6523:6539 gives 1.0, 20.1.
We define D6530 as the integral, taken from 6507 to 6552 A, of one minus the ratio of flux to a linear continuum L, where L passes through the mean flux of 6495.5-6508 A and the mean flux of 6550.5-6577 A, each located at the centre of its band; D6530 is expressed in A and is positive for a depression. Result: 1.0 A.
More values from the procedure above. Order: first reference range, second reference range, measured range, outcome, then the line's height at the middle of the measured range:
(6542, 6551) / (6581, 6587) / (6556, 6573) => -0.33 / 21.5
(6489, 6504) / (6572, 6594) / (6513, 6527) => -0.22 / 20.7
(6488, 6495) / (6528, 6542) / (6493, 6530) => -1.96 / 19.7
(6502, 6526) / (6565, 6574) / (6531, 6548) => 1.60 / 21.7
